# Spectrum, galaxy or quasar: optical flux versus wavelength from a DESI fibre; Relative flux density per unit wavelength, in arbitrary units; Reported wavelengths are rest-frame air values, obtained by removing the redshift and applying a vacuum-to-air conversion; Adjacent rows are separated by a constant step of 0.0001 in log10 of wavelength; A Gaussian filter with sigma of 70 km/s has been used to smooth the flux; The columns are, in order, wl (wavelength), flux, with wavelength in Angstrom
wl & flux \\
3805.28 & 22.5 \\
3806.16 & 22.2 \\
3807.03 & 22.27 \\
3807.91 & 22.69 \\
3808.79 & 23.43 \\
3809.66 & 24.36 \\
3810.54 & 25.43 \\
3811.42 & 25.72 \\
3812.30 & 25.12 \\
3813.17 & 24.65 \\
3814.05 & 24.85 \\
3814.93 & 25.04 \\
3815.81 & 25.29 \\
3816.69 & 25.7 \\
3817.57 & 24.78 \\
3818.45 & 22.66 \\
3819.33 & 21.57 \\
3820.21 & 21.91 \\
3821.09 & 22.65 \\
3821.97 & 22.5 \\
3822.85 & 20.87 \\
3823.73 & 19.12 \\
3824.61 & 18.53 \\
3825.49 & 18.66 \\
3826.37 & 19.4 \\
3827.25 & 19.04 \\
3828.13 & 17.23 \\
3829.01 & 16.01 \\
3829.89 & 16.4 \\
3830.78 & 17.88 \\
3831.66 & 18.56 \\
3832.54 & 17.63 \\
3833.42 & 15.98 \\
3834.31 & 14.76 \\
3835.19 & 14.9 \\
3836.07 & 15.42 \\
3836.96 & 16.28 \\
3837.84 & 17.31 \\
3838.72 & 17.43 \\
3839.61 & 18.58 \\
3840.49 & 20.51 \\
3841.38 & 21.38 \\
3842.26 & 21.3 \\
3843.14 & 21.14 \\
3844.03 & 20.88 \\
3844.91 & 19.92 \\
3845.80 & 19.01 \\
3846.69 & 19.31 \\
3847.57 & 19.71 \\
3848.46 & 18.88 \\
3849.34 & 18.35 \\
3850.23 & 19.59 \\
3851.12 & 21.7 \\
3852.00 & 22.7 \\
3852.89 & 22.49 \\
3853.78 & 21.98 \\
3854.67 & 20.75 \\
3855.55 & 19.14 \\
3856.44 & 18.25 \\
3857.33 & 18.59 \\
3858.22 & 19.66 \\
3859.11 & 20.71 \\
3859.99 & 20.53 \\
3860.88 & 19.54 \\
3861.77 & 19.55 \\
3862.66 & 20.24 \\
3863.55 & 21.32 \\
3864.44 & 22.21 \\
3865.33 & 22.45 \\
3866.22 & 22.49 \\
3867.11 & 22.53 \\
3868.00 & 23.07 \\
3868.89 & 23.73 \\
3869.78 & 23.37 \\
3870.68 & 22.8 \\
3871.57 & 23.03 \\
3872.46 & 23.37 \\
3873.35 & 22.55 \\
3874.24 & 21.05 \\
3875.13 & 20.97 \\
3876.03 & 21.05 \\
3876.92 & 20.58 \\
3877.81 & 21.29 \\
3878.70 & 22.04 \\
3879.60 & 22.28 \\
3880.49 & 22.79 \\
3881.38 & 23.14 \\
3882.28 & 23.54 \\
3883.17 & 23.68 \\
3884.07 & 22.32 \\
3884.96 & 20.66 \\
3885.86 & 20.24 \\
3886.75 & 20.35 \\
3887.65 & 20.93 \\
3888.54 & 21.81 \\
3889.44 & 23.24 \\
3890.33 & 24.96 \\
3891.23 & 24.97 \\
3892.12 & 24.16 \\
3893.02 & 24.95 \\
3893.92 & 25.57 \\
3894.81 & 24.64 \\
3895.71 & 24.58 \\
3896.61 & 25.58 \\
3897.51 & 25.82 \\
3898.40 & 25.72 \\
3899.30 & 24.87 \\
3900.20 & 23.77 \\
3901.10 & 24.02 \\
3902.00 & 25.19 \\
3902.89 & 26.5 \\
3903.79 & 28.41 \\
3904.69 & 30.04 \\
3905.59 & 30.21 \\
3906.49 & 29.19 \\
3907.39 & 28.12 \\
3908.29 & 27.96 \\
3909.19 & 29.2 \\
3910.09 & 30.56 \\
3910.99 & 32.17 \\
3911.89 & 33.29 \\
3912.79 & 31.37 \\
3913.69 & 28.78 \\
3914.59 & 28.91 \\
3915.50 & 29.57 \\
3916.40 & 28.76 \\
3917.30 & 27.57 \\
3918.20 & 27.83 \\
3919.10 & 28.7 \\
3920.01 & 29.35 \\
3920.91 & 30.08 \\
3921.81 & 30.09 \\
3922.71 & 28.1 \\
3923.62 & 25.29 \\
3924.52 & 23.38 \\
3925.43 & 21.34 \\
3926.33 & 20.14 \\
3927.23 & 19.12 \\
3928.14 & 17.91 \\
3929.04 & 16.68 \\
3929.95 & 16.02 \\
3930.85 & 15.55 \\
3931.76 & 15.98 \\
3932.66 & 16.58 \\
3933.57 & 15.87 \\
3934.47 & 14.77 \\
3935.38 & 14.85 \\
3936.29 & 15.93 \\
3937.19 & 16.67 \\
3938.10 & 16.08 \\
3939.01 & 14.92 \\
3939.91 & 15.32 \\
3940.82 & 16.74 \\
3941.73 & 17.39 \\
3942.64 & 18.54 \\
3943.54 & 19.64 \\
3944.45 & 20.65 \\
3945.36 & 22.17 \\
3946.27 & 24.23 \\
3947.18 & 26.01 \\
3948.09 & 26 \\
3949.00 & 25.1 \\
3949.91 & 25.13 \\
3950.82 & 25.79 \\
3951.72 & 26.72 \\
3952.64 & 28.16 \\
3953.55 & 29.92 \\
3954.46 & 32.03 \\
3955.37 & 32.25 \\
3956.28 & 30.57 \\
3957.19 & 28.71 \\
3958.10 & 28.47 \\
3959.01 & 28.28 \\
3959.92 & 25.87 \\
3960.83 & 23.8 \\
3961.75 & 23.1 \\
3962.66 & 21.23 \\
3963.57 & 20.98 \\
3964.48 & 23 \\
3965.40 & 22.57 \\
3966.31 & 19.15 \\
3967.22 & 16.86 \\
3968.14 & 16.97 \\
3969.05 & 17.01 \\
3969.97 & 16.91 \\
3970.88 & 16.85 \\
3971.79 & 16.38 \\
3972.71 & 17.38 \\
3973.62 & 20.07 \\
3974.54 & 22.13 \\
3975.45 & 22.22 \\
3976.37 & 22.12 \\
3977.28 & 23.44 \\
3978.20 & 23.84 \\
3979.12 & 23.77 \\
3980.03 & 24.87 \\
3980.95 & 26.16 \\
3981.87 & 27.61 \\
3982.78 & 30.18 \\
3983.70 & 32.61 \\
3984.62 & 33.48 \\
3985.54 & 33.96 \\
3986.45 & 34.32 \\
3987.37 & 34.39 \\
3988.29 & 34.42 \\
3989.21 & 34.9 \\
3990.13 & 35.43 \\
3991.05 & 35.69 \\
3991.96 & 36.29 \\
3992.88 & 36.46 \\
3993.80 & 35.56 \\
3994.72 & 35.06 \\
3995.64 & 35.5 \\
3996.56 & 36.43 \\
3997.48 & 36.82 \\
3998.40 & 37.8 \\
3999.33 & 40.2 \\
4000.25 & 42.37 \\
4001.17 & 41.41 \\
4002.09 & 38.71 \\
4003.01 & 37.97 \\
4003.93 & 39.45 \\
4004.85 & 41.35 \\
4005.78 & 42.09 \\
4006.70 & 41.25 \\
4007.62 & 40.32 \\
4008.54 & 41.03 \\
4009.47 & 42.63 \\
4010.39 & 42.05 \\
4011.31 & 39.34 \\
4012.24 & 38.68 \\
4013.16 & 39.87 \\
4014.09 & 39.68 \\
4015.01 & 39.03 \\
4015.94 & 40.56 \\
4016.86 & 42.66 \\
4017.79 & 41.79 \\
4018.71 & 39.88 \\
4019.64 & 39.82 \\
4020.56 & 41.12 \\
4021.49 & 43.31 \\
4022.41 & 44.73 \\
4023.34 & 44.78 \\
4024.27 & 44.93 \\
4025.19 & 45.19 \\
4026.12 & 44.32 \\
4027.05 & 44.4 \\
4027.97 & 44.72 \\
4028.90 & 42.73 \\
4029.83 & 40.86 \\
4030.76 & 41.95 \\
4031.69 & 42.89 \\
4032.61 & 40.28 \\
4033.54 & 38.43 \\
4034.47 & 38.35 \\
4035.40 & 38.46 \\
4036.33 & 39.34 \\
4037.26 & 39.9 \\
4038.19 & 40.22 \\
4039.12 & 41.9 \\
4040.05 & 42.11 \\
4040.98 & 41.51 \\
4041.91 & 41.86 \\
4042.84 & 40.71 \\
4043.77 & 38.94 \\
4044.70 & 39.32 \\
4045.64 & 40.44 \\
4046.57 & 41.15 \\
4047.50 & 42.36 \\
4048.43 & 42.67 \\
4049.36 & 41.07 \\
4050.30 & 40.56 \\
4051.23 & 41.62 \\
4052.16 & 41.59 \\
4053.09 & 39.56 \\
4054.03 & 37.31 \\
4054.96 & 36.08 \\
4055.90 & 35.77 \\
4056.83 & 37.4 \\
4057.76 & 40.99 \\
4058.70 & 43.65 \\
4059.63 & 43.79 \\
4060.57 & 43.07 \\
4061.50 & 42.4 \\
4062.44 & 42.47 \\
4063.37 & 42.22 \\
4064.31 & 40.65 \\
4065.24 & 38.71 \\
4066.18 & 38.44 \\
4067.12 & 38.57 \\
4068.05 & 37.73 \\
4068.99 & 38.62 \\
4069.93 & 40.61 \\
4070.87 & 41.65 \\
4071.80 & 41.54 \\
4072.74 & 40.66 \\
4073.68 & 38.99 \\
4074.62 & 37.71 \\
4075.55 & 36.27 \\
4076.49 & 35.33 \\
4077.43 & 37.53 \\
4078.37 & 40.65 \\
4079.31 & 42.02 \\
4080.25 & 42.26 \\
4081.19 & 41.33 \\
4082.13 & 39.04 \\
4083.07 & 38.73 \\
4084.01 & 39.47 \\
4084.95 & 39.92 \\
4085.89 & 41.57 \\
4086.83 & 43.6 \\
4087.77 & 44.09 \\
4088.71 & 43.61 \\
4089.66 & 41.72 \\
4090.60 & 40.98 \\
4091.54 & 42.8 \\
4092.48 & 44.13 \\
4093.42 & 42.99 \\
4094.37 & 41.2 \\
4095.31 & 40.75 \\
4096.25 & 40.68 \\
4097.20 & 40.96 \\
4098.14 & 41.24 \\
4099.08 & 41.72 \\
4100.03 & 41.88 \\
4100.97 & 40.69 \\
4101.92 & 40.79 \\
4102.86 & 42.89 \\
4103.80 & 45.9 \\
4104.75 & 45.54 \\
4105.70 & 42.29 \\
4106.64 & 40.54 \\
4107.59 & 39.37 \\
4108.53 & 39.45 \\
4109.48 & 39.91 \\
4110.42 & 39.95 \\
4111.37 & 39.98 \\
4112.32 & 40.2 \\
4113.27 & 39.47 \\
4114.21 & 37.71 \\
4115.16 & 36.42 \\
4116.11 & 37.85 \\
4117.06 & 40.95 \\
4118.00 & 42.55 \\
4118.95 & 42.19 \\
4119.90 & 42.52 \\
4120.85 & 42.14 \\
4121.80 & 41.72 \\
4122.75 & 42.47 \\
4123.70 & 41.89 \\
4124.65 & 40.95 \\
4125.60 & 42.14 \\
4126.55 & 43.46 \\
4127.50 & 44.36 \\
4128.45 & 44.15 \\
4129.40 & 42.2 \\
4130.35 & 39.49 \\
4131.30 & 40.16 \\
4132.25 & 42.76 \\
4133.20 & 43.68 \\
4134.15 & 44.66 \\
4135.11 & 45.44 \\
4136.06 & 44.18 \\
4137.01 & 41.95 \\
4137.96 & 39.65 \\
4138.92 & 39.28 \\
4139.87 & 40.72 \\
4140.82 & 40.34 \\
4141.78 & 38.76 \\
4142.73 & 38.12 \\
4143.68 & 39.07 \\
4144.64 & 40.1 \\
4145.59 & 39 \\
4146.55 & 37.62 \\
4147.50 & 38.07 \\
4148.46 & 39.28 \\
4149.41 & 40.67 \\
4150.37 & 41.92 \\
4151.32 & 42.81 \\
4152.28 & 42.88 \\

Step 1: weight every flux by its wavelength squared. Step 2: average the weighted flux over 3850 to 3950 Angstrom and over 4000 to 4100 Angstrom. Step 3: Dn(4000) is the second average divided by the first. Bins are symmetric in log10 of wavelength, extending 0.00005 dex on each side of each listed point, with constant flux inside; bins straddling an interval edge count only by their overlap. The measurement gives 1.92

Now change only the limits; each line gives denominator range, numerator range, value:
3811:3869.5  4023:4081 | 2.22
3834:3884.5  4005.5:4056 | 2.16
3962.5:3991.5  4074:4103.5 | 1.72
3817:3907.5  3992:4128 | 2.09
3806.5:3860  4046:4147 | 2.29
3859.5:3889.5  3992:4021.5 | 1.93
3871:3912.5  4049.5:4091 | 1.78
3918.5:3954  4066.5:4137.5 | 2.10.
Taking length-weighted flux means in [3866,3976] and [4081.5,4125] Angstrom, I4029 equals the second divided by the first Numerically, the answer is 1.77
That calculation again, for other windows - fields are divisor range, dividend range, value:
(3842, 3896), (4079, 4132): 1.91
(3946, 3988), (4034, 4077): 1.60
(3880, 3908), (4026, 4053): 1.67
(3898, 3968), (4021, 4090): 1.69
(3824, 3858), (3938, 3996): 1.36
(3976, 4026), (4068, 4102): 1.10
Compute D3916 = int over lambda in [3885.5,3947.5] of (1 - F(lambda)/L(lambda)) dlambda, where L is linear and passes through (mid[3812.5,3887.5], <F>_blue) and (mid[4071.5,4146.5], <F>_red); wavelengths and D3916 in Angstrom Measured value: 5.1 Angstrom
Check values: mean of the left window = 20.7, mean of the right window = 41.1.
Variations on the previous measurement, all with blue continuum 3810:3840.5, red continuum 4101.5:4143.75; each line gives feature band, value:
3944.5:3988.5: 7.6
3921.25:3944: 7.6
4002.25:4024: -4.8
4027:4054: -4.1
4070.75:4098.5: -1.5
